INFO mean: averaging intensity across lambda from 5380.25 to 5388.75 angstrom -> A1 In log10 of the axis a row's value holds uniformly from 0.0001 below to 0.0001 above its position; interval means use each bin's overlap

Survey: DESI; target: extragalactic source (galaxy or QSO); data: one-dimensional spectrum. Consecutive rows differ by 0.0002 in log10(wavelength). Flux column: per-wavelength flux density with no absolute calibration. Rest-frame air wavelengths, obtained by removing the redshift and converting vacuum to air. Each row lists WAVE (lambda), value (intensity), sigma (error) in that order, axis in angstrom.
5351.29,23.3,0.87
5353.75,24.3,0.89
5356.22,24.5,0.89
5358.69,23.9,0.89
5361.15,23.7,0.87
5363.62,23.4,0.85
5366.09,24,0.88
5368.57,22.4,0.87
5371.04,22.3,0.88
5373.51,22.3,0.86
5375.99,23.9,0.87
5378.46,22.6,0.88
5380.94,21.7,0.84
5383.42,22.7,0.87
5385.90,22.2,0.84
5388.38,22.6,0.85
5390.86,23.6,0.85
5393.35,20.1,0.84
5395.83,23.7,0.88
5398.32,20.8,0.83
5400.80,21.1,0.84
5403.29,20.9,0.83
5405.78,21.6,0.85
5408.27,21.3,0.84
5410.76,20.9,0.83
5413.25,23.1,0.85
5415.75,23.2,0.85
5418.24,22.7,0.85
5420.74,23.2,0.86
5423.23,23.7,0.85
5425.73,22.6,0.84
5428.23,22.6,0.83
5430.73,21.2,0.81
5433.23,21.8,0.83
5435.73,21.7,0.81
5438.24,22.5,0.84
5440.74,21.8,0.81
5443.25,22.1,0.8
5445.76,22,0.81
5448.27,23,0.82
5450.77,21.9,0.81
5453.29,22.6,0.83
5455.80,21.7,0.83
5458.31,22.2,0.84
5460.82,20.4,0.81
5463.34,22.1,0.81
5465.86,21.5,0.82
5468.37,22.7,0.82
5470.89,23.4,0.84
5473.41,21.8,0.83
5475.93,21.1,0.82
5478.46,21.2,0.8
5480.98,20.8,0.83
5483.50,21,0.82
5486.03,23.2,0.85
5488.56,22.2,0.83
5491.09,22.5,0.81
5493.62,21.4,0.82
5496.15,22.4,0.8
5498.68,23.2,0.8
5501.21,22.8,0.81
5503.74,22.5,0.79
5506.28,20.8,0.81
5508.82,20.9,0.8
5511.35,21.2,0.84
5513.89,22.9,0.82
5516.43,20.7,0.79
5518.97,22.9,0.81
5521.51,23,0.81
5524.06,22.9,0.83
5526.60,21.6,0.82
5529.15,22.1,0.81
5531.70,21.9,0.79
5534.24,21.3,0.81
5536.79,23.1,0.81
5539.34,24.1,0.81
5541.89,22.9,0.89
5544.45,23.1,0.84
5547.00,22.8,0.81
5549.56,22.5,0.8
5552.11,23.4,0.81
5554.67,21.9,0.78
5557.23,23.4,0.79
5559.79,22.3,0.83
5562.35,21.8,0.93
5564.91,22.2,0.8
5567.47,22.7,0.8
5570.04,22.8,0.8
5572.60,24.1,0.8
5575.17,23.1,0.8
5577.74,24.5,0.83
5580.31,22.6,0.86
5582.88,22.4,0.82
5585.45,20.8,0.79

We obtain 22.3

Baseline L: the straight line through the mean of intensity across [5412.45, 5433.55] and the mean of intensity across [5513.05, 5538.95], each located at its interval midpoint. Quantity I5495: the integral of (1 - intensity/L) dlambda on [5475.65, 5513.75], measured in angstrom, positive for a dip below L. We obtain 0.94 angstrom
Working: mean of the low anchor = 22.7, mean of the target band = 21.9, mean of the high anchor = 22.3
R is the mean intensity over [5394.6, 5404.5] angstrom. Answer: 21.6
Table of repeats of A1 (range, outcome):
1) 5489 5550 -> 22.3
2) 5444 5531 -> 22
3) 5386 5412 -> 21.7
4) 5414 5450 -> 22.4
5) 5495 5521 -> 22.1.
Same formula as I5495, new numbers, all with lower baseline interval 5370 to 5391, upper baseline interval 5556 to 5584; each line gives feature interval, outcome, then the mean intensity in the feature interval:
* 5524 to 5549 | 0.3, 22.6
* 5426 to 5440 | 0.4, 22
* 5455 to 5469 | 0.6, 21.7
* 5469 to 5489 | 0.8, 21.8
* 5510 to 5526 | 0.4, 22.2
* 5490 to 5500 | 0.2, 22.4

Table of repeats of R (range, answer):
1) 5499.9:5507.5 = 22.1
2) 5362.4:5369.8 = 23.2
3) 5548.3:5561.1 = 22.7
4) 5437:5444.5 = 22.1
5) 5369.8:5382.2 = 22.6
